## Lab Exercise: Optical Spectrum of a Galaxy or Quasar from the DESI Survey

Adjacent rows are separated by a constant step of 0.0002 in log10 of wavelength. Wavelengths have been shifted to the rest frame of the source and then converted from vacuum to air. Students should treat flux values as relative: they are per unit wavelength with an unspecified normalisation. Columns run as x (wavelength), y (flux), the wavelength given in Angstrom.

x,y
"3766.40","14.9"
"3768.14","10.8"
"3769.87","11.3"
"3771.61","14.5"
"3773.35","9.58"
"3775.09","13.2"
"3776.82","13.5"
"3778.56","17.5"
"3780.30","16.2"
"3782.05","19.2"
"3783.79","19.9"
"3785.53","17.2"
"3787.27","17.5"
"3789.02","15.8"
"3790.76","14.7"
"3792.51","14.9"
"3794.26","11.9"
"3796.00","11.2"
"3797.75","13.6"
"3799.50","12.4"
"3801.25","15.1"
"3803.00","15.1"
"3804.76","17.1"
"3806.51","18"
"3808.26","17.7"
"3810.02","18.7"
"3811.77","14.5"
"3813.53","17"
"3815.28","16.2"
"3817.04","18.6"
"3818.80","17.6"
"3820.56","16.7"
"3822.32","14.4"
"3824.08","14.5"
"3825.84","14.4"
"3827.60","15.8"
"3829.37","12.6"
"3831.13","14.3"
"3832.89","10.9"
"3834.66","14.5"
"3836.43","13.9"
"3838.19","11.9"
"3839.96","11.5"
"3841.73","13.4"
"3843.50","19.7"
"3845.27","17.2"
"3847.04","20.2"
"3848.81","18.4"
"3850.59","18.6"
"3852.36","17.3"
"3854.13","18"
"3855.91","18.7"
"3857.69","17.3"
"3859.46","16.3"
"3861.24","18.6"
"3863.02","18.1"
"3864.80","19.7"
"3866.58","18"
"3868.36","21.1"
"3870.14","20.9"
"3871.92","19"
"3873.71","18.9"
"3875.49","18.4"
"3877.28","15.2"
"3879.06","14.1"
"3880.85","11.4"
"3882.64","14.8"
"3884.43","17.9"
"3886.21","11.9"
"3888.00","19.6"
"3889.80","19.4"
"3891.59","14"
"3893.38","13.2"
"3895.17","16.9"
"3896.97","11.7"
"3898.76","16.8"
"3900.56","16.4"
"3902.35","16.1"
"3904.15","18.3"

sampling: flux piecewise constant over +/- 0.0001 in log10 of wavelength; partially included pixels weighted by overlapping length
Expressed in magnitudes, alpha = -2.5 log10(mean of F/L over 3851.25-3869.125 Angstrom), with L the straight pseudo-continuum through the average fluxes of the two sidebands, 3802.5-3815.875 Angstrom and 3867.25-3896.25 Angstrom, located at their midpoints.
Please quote -0.10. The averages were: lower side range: 16.8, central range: 18.3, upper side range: 16.6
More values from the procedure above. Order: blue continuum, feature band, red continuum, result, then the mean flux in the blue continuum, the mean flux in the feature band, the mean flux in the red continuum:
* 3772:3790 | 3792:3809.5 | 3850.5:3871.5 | 0.13 mag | 15.9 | 14.8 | 18.6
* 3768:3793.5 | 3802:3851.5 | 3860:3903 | 0.00 mag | 15.2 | 15.8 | 16.8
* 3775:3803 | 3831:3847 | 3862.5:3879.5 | 0.19 mag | 15.3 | 14.5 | 18.5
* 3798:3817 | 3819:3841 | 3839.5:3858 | 0.21 mag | 16.2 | 13.9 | 17.4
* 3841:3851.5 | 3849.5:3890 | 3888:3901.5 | -0.04 mag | 18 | 17.5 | 15.8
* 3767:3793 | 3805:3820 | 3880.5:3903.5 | -0.14 mag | 15.1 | 17.3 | 15.5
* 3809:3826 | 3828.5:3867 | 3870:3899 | -0.01 mag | 16.3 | 16.3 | 16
